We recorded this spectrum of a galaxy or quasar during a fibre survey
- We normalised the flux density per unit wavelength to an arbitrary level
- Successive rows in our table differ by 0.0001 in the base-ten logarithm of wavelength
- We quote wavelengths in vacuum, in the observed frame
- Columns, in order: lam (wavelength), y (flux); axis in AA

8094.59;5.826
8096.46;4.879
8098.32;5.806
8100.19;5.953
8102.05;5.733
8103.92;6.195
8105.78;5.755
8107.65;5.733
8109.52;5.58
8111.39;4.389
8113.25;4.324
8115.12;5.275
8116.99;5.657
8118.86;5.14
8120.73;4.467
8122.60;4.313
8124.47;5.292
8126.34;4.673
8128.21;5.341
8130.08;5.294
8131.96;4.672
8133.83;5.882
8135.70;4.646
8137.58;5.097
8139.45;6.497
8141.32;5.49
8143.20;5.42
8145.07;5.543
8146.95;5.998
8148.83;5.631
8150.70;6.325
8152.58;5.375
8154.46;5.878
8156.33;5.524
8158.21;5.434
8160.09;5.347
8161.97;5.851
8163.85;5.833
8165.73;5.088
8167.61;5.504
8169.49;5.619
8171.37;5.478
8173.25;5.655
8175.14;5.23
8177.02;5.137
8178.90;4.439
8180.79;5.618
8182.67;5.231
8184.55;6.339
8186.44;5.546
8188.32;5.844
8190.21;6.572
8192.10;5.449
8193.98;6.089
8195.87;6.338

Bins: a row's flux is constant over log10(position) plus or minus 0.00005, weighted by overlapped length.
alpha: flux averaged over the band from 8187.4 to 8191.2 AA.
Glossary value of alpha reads 6.19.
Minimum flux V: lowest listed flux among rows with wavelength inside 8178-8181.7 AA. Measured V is 4.439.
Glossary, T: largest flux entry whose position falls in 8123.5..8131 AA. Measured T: 5.341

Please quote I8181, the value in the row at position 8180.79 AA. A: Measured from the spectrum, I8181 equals 5.618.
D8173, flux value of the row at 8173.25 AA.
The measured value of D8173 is 5.655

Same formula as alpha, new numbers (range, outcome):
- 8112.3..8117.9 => 5.08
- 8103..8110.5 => 5.8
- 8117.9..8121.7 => 4.8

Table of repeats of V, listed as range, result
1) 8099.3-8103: 5.733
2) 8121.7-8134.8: 4.313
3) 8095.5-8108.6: 4.879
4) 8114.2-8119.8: 5.14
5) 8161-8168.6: 5.088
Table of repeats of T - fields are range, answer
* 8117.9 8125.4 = 5.292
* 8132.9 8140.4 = 6.497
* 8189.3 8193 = 6.572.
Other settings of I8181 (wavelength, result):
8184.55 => 6.339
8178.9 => 4.439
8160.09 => 5.347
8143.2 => 5.42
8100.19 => 5.953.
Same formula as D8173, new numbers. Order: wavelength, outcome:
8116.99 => 5.657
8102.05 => 5.733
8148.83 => 5.631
